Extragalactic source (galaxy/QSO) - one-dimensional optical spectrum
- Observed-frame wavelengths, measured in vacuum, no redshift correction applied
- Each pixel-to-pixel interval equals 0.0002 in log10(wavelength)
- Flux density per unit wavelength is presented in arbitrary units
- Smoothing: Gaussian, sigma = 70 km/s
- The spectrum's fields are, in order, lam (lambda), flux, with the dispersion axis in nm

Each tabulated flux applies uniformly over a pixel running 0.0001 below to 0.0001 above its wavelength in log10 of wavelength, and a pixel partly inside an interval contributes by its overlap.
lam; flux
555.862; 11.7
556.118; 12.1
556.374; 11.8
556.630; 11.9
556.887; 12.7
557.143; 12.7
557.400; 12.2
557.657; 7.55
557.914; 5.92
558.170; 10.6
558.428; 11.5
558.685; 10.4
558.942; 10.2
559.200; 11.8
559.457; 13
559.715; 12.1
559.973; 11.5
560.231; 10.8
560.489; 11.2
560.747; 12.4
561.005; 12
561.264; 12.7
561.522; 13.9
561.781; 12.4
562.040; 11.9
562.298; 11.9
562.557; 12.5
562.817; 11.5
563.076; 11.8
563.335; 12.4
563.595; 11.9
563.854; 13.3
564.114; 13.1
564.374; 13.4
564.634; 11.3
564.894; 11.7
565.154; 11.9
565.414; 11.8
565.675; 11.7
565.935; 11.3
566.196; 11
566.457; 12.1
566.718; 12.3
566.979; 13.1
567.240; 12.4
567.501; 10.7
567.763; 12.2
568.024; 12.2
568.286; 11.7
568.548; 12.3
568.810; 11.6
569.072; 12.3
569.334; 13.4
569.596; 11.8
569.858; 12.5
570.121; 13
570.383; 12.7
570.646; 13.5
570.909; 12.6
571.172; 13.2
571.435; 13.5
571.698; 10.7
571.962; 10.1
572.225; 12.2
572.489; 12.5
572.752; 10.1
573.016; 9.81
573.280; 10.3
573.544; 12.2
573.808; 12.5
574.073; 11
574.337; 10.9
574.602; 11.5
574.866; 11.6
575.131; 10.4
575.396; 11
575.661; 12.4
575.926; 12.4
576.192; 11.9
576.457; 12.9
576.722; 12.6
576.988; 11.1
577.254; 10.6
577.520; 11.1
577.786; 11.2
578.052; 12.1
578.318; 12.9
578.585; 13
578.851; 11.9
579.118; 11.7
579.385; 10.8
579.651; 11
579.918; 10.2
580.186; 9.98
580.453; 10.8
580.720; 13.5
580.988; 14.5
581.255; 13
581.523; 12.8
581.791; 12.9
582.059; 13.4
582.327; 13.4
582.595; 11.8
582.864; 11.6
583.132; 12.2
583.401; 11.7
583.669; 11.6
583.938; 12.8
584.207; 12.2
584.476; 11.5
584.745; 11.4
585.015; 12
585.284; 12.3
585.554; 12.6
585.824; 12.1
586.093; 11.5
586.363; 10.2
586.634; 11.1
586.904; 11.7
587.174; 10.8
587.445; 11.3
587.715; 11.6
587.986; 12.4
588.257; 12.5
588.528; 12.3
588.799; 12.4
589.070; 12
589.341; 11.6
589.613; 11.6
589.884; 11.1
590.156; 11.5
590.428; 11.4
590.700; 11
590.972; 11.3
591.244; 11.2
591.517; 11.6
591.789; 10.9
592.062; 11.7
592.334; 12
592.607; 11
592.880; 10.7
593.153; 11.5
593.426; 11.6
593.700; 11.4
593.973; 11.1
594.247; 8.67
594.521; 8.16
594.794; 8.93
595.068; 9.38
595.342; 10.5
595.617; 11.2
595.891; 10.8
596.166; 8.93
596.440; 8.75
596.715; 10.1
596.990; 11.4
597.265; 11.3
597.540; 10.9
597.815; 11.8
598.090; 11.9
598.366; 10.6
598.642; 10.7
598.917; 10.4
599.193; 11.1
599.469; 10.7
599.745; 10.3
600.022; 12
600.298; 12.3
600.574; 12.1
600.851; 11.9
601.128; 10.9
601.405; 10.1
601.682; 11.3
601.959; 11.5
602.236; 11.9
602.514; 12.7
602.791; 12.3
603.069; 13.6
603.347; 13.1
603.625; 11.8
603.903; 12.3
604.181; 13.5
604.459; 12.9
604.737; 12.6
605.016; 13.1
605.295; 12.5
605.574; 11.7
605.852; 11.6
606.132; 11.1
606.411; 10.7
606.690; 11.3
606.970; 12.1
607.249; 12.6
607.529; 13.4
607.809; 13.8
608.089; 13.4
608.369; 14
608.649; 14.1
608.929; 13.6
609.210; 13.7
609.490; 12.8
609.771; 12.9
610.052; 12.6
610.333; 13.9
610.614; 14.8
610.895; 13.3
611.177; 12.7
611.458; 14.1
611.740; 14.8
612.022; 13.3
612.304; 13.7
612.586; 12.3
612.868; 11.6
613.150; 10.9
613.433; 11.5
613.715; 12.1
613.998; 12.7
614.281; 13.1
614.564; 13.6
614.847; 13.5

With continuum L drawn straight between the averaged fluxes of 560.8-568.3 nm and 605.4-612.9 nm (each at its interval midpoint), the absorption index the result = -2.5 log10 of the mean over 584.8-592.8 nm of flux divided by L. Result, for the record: 0.09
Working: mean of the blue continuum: 12.2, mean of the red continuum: 13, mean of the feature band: 11.6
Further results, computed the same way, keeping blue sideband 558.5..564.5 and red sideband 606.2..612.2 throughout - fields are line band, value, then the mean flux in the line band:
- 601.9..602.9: 0.078 mag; 12.1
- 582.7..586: 0.056 mag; 12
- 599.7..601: 0.104 mag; 11.8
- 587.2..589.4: 0.066 mag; 12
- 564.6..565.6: 0.042 mag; 11.7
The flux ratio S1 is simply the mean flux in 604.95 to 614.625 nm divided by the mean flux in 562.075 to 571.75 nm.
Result 1.05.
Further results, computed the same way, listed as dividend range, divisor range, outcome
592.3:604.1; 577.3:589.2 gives 0.93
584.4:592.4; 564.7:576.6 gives 0.98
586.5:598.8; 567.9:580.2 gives 0.94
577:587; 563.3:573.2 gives 0.99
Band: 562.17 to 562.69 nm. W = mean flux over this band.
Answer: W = 12.2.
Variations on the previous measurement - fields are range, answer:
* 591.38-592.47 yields 11.6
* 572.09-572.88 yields 11.6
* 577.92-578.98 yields 12.5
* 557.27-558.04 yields 8.56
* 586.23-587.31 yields 10.9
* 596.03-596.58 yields 8.85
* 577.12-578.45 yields 11.6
